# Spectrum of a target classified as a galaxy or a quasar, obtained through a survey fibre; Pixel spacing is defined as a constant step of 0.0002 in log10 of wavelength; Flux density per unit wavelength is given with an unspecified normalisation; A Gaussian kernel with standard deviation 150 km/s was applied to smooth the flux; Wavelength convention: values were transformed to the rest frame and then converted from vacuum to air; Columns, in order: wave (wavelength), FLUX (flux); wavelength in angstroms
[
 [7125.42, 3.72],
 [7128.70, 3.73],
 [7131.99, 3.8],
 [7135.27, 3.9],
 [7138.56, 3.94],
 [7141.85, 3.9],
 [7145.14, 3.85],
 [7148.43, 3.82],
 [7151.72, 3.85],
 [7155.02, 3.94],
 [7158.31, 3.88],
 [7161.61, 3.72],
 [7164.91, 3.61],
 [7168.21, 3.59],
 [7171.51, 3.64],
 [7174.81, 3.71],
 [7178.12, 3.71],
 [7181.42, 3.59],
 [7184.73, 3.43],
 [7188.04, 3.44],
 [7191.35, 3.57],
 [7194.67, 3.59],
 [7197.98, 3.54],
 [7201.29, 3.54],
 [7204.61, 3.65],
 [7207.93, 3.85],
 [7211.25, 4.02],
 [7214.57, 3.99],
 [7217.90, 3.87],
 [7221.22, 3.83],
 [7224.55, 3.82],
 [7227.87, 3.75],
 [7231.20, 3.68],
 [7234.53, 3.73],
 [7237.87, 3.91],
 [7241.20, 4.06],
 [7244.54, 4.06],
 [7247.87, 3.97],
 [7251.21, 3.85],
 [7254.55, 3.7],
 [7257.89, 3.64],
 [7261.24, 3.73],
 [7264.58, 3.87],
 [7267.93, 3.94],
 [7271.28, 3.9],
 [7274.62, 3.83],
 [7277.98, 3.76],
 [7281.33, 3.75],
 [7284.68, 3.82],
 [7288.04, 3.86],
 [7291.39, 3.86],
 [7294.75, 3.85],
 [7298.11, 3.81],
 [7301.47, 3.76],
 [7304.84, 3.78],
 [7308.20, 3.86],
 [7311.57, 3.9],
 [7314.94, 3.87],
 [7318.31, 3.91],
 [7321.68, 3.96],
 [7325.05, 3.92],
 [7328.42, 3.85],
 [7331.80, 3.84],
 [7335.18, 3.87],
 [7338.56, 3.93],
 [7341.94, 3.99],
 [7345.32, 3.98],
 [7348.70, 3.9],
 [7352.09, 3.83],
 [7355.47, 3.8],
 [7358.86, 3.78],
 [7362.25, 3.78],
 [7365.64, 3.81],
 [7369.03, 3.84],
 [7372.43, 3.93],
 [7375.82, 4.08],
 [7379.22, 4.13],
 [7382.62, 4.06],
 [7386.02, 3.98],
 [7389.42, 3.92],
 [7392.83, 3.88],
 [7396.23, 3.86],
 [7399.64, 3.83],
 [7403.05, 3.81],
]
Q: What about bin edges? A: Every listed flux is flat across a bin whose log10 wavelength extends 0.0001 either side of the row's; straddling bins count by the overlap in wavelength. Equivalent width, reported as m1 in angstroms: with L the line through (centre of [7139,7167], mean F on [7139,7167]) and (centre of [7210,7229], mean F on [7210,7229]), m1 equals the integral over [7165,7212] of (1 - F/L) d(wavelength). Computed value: 2.79 angstroms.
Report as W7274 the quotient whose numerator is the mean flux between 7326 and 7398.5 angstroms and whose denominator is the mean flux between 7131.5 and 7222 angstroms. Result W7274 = 1.0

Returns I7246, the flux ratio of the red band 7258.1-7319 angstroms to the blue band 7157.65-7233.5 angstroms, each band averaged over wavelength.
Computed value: 1.0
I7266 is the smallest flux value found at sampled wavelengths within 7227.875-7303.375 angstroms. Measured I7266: 3.64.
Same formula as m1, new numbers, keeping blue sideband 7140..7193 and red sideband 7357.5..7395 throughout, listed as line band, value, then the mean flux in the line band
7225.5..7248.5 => -0.6 angstroms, 3.88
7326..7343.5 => -0.1 angstroms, 3.9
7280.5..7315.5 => 0.1 angstroms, 3.83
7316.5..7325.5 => -0.1 angstroms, 3.93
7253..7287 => 0.2 angstroms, 3.8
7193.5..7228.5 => -0.2 angstroms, 3.77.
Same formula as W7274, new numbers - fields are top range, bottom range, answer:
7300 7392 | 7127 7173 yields 1.03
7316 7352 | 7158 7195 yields 1.08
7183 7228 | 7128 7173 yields 0.98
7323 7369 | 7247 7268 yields 1.02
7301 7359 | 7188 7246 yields 1.03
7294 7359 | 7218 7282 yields 1.01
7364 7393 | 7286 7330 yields 1.03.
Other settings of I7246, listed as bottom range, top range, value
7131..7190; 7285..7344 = 1.04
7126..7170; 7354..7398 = 1.03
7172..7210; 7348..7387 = 1.08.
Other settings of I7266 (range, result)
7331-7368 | 3.78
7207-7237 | 3.68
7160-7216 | 3.43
